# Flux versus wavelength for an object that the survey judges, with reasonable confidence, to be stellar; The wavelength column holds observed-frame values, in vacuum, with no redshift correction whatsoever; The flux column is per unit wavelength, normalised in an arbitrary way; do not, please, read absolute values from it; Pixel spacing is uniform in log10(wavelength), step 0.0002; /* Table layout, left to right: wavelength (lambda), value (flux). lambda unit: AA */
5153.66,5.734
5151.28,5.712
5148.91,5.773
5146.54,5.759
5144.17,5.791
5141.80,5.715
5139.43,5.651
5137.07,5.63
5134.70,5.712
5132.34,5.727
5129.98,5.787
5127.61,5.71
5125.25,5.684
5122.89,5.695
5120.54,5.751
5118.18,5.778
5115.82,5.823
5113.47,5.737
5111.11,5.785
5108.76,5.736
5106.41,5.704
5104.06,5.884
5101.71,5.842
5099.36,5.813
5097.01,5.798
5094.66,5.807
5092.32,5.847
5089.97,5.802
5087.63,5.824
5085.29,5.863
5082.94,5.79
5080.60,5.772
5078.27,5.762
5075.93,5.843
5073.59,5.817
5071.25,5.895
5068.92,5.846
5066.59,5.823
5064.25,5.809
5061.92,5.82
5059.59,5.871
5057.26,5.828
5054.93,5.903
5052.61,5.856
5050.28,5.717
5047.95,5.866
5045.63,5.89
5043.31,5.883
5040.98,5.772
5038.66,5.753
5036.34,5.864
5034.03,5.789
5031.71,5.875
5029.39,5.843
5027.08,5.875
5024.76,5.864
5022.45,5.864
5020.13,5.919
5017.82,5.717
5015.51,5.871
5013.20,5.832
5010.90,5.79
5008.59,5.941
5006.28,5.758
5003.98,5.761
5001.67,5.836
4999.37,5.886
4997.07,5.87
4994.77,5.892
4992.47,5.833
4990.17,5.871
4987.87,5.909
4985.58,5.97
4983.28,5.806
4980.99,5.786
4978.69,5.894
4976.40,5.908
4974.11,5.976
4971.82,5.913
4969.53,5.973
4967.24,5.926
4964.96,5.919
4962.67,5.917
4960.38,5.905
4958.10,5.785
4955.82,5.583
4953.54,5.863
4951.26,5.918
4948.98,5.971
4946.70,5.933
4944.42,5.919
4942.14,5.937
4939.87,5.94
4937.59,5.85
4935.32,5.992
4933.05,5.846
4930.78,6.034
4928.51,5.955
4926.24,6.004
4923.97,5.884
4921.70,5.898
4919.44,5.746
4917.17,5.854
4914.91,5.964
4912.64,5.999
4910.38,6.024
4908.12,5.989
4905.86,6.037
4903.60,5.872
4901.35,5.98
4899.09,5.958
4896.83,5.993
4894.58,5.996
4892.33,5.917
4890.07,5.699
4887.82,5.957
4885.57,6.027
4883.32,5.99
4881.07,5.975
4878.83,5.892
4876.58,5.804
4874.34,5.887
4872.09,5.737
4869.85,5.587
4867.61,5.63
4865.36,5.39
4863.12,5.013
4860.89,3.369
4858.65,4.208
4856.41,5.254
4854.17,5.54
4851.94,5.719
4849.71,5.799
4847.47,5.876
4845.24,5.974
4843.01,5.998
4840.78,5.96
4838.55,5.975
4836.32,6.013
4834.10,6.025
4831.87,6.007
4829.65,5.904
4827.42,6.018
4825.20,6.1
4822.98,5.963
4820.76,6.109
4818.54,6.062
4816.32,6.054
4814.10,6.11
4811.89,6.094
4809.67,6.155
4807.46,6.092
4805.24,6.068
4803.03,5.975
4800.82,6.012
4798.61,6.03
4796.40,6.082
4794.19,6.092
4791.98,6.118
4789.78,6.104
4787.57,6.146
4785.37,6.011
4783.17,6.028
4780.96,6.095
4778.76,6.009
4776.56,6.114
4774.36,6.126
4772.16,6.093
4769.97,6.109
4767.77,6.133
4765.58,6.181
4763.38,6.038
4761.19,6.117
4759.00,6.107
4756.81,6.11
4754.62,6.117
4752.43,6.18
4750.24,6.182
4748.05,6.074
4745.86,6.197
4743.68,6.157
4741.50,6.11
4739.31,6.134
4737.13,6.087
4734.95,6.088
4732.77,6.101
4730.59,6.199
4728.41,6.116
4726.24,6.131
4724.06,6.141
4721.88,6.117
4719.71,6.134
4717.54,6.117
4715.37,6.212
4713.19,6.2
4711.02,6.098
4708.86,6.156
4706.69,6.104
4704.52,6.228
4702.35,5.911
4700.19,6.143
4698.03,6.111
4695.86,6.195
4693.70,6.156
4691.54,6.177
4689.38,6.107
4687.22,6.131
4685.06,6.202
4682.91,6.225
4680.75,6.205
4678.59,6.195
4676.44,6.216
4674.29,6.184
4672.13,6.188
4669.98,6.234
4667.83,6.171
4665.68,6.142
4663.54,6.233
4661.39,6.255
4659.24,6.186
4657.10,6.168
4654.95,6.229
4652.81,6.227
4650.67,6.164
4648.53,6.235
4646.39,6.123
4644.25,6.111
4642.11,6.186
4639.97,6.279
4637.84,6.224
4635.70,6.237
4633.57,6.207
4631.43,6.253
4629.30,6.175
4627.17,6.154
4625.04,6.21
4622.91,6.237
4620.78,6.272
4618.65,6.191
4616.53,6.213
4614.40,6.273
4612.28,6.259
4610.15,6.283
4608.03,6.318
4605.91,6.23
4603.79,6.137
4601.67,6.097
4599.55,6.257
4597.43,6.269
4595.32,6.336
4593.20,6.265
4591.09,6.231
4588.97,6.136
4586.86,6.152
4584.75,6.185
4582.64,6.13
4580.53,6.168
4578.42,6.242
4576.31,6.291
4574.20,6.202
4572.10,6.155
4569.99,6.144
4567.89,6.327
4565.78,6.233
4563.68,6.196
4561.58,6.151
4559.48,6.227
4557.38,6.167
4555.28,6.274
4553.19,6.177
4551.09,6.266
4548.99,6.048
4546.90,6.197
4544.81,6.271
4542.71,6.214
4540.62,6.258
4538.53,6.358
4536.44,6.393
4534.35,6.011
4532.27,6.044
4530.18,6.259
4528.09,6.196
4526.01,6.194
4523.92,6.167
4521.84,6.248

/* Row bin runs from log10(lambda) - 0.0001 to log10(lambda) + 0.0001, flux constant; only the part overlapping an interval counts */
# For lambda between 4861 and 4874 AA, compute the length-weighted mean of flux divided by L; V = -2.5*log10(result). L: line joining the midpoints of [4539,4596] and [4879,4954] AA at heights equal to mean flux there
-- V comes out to 0.12 mag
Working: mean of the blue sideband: 6.21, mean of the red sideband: 5.94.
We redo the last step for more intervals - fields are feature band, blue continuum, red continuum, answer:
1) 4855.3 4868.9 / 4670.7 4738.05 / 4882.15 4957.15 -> 0.235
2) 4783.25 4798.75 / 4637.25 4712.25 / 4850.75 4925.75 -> -0.031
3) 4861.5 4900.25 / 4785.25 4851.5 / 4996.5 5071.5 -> 0.039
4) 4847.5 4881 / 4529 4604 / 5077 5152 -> 0.112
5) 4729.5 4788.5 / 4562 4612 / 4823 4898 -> -0.039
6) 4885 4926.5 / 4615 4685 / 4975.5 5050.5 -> 0.003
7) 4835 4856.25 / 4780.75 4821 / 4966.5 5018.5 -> 0.033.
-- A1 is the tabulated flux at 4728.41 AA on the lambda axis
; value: 6.116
